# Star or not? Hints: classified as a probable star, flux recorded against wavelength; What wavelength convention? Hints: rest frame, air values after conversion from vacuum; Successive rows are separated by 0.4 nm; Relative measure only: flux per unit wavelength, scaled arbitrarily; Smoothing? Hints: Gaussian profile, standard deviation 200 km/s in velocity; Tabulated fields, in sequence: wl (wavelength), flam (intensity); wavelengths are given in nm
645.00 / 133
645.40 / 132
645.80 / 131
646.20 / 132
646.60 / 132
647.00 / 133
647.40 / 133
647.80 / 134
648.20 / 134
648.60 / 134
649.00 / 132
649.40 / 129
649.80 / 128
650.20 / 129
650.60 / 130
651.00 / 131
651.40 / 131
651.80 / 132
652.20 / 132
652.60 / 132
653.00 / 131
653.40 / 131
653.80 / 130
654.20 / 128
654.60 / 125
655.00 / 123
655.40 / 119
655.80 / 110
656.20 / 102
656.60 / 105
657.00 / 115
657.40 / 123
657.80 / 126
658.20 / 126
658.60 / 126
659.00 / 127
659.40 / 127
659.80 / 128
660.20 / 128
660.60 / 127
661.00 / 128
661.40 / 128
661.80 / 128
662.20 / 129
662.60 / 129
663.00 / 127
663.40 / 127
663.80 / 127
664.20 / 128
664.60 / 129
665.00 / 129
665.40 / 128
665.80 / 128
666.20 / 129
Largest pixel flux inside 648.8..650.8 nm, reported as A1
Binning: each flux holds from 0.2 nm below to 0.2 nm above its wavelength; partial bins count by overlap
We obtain 132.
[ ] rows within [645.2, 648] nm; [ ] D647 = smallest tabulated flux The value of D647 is 131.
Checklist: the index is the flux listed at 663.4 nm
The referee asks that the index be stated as 127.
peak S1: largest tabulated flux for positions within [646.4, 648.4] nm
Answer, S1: 134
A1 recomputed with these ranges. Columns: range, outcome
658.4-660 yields 128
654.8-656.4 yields 123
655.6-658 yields 126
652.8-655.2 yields 131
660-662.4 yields 129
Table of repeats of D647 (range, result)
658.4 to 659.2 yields 126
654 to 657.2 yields 102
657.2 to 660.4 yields 123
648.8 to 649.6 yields 129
